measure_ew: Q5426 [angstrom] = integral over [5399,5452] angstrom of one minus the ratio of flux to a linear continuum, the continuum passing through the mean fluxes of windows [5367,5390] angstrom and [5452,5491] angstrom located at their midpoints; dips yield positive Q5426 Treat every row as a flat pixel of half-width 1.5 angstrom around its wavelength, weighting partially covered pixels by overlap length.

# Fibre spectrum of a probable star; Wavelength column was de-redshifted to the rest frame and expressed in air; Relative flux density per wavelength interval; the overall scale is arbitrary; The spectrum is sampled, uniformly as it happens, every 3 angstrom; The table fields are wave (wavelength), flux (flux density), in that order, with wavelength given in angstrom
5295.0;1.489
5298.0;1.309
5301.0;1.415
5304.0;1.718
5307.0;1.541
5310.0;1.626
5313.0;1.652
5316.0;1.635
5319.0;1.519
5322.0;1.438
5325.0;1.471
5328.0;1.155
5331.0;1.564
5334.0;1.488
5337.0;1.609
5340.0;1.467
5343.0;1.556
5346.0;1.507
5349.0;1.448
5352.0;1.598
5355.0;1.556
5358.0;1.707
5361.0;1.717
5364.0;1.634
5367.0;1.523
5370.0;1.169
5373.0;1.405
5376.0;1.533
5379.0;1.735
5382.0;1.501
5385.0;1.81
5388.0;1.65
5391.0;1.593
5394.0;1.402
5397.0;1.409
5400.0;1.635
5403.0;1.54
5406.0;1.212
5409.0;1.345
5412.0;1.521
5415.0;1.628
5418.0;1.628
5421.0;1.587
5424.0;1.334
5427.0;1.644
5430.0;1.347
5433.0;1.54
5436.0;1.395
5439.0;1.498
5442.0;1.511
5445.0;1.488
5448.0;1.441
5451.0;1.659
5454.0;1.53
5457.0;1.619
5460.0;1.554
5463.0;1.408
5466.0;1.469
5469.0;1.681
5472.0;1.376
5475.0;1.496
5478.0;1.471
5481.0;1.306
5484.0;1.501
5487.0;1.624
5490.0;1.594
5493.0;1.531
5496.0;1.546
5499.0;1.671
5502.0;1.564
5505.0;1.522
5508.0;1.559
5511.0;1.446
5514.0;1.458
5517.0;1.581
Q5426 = 1.1 angstrom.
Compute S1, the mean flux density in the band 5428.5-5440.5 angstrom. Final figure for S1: 1.45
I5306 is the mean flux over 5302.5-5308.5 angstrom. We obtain 1.63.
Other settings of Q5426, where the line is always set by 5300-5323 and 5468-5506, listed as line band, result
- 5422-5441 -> 0.96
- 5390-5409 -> 1.21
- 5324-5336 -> 1.10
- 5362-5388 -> 0.14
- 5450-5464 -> -0.18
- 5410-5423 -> -0.21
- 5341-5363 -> -0.27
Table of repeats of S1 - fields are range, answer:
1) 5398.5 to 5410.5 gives 1.43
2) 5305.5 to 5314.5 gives 1.61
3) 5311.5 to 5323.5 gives 1.56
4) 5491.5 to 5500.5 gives 1.58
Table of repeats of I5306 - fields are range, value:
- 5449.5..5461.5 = 1.59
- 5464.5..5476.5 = 1.51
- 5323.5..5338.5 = 1.46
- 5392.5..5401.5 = 1.48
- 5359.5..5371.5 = 1.51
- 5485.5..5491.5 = 1.61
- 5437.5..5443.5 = 1.5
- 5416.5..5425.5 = 1.52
